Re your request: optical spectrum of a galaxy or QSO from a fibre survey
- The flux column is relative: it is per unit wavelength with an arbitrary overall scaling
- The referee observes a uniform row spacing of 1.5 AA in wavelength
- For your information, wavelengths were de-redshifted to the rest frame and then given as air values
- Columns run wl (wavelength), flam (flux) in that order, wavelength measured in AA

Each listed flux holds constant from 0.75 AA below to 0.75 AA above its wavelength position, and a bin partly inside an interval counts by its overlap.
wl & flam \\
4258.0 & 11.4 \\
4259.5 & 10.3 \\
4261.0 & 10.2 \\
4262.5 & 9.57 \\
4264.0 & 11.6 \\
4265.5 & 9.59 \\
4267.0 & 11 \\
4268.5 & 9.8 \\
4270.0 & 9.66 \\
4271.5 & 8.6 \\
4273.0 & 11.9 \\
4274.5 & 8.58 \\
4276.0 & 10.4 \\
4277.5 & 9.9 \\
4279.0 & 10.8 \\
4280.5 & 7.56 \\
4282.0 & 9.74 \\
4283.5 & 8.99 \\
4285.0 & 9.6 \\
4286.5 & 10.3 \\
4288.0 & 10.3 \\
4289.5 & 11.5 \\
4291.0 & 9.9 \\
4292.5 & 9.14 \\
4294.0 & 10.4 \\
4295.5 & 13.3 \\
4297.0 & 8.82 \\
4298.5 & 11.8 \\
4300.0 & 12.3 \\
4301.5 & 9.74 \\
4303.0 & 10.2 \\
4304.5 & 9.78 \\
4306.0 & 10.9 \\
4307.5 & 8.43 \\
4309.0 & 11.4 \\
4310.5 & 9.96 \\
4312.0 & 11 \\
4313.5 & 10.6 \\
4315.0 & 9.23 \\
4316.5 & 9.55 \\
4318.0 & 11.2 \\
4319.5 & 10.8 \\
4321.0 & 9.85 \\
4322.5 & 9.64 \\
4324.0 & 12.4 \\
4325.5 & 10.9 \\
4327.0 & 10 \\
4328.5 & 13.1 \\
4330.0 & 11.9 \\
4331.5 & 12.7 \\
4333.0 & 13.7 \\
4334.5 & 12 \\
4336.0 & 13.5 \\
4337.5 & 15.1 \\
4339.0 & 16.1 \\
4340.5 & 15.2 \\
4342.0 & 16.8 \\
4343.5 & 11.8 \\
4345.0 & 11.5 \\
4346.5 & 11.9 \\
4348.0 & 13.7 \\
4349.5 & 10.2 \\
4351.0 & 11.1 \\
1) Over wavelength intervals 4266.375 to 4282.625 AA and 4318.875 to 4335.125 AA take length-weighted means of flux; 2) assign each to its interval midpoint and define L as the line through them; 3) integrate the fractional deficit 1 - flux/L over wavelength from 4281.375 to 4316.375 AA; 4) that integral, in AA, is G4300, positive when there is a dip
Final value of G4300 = 1.0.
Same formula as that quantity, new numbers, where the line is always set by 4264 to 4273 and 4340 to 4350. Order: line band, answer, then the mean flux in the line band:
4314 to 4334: 1.76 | 11.2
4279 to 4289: 1.03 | 9.57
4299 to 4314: 1.41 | 10.5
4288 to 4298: 0.44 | 10.5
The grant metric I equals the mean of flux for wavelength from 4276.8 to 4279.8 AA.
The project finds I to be 10.3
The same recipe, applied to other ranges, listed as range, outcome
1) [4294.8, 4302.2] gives 11.2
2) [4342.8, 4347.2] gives 11.7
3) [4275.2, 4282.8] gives 9.67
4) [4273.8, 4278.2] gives 9.64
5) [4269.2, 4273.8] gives 10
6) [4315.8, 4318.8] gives 10.4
